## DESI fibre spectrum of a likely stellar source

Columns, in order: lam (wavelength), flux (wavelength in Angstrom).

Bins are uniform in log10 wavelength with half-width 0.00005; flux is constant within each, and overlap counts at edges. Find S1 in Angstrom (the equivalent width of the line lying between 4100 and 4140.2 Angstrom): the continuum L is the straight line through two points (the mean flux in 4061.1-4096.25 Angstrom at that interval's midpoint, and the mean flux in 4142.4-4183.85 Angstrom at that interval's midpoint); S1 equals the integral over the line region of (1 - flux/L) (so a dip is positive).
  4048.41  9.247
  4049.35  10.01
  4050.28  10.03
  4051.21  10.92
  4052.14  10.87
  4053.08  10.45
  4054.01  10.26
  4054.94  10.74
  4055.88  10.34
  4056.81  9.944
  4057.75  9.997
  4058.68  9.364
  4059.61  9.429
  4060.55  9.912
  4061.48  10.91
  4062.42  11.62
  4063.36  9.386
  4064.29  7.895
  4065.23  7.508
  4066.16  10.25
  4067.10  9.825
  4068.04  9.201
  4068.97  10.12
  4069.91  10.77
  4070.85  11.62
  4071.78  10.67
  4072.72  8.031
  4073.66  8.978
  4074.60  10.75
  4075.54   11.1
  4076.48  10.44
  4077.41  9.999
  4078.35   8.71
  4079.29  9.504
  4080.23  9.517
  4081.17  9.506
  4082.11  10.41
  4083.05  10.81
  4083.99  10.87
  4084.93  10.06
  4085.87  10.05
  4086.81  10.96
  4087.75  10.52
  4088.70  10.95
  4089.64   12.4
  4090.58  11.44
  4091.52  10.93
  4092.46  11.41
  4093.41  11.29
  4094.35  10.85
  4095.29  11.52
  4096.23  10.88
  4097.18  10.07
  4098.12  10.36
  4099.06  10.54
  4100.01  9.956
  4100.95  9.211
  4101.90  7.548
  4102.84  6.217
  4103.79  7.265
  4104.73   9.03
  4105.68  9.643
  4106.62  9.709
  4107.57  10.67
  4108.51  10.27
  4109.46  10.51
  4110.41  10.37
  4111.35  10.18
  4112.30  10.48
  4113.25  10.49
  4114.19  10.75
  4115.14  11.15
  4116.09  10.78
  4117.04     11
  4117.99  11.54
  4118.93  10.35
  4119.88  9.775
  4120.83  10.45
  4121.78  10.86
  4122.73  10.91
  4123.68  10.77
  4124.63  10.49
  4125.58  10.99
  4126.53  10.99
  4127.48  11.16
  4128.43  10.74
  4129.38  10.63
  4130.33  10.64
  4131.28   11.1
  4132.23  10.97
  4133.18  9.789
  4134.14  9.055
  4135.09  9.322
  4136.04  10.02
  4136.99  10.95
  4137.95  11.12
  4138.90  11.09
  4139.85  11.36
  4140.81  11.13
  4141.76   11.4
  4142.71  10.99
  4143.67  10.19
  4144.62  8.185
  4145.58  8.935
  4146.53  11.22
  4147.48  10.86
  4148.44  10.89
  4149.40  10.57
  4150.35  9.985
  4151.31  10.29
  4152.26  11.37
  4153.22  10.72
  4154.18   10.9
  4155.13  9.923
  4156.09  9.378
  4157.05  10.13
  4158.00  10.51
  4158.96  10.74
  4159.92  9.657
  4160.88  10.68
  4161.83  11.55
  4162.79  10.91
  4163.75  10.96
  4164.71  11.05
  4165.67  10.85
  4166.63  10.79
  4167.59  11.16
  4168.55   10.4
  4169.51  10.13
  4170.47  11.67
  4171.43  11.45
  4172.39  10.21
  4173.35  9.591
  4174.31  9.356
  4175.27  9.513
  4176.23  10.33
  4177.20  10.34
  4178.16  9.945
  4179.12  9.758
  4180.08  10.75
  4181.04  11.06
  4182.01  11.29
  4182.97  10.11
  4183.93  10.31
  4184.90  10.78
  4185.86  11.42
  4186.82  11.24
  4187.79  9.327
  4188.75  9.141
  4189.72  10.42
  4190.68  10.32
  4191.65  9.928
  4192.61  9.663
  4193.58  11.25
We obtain 0.5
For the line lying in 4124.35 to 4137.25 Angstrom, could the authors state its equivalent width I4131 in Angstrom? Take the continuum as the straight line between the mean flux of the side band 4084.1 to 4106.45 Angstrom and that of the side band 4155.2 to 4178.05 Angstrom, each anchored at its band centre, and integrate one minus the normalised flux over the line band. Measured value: -0.2 Angstrom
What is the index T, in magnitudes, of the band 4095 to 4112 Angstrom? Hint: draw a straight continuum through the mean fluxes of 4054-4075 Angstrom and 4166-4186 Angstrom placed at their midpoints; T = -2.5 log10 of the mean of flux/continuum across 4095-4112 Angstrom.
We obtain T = 0.05 mag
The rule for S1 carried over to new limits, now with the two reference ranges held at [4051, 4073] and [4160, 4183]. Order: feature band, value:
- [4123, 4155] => -0.5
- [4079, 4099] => -1.1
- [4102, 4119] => 0.5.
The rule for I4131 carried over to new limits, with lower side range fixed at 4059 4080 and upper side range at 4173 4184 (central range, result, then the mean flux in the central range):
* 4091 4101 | -0.8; 10.7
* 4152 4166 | -0.6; 10.6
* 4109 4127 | -1.2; 10.7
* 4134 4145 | -0.4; 10.5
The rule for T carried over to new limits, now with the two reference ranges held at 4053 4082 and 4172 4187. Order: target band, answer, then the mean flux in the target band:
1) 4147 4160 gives -0.020 mag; 10.4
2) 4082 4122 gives -0.031 mag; 10.3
